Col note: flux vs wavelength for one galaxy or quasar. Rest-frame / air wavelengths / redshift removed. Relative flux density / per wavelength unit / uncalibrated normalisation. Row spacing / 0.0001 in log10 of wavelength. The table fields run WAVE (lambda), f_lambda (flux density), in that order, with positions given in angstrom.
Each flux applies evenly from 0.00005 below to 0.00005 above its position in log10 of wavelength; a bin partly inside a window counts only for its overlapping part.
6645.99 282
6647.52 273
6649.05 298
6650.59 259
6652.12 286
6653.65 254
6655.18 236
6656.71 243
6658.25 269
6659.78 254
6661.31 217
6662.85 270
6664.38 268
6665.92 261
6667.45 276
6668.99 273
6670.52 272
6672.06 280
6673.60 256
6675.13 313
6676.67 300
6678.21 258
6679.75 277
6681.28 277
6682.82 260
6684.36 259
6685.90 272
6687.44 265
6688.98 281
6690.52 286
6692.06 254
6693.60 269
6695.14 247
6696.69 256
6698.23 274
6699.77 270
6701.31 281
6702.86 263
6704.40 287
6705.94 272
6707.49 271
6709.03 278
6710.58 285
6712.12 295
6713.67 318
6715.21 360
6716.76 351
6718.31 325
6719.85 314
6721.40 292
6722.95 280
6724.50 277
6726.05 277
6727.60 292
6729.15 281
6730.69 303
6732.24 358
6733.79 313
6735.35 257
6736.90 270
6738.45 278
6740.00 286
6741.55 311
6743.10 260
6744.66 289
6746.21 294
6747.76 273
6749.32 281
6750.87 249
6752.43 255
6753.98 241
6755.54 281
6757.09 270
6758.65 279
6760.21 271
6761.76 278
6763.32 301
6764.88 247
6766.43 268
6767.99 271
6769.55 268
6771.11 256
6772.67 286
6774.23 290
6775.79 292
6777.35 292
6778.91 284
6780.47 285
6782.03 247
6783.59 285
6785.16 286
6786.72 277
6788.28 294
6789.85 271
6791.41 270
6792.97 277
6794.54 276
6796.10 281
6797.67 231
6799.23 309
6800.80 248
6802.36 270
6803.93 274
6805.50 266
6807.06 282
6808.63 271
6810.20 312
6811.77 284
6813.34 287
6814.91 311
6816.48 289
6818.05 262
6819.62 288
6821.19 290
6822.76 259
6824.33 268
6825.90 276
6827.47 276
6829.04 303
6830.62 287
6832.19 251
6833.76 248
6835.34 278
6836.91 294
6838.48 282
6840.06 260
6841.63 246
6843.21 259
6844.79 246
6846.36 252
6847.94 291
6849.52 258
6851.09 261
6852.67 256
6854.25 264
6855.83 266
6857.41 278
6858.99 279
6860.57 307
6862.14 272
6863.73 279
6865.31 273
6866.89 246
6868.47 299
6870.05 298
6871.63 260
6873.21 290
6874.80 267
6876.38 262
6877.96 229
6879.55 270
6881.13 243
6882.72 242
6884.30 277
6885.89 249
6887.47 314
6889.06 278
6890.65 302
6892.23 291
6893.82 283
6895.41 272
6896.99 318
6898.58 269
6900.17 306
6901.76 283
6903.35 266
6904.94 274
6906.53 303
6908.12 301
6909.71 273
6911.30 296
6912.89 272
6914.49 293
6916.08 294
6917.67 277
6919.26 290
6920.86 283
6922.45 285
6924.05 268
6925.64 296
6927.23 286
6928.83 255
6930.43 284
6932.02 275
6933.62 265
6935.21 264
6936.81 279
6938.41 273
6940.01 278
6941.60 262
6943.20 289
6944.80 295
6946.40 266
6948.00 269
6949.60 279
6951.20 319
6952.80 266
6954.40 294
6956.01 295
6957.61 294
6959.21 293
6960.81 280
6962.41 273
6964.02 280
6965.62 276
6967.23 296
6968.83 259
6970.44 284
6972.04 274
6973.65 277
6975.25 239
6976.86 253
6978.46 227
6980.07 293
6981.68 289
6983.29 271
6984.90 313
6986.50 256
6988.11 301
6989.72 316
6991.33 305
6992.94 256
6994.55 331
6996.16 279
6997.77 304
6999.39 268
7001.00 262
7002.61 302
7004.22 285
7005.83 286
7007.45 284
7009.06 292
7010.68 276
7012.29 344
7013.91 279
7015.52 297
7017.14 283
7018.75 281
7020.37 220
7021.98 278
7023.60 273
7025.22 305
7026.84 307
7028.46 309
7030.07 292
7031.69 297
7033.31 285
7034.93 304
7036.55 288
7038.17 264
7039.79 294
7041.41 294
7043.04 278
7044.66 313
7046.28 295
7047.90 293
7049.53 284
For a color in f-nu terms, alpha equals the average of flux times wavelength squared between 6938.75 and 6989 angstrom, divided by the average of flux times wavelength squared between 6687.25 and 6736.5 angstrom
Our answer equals 1.04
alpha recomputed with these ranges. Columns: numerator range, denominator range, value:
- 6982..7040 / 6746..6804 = 1.13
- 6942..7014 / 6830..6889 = 1.09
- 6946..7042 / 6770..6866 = 1.09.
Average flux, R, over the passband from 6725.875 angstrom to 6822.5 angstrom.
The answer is 279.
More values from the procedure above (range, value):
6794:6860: 273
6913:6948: 279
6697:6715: 283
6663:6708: 272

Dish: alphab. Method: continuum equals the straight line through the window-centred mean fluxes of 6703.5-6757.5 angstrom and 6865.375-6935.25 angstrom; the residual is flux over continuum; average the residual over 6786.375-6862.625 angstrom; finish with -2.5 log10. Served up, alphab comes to 0.04 mag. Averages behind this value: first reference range 289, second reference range 279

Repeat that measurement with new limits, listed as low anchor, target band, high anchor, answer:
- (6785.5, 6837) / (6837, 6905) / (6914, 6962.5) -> 0.026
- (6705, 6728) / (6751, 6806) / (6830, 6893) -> 0.052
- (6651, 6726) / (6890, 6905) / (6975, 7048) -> -0.015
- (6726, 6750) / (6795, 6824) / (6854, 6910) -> 0.020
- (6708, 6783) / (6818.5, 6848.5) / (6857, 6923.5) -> 0.043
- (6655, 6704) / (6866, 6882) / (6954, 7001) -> 0.041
